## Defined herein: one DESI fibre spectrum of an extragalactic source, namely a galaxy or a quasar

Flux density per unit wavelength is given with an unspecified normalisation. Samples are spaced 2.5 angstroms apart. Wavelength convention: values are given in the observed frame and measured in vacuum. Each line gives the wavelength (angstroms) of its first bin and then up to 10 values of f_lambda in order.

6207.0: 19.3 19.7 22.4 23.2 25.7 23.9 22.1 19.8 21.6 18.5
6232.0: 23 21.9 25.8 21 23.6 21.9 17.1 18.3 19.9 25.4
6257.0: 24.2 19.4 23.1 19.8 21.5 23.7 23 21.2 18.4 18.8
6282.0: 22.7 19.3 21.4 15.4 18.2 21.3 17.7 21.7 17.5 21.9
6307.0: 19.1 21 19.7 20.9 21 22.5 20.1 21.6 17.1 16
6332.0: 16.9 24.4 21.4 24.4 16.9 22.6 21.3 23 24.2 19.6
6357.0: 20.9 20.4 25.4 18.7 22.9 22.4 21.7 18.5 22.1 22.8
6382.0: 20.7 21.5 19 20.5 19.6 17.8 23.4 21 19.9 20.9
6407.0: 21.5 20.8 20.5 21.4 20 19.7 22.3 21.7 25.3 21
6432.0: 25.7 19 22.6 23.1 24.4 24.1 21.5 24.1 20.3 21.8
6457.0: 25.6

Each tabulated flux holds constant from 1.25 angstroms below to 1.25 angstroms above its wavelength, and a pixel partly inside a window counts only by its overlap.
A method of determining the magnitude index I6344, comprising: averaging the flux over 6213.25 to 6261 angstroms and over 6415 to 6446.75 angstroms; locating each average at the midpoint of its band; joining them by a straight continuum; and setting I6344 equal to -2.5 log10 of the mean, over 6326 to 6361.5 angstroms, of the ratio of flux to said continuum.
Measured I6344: 0.070 mag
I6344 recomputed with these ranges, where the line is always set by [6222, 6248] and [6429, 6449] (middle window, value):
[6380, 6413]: 0.10 mag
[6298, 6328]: 0.08 mag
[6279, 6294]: 0.13 mag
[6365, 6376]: 0.06 mag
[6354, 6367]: 0.05 mag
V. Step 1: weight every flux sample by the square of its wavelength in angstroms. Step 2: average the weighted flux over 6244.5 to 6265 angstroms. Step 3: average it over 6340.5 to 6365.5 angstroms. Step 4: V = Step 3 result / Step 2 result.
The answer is 1.0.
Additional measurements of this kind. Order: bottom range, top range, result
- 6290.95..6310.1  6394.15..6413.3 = 1.09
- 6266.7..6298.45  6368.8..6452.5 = 1.11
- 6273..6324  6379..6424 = 1.07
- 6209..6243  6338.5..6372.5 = 1.01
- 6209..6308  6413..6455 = 1.11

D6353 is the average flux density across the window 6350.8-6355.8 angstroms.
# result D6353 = 21.9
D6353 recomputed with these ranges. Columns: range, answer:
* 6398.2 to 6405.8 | 20.6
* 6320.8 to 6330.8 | 18.7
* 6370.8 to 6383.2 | 21.2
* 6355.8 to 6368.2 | 21.7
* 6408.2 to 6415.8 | 20.9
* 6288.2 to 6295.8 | 18.3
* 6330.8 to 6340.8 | 21.8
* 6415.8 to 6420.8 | 19.9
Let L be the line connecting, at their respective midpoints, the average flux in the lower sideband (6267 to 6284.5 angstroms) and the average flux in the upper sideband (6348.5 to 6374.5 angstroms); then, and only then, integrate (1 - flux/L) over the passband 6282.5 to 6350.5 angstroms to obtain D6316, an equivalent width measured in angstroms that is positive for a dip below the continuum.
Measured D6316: 4.0 angstroms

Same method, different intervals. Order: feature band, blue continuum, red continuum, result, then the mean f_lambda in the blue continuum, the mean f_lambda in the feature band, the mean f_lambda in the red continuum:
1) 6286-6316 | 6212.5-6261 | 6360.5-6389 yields 2.8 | 21.9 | 19.6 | 21.4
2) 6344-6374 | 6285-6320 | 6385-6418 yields -2.3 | 19.9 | 21.8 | 20.5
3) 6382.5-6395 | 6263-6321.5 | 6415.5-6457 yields 1.1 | 20.3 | 19.9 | 22.4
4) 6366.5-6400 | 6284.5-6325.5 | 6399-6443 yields 0.3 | 20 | 21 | 21.7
